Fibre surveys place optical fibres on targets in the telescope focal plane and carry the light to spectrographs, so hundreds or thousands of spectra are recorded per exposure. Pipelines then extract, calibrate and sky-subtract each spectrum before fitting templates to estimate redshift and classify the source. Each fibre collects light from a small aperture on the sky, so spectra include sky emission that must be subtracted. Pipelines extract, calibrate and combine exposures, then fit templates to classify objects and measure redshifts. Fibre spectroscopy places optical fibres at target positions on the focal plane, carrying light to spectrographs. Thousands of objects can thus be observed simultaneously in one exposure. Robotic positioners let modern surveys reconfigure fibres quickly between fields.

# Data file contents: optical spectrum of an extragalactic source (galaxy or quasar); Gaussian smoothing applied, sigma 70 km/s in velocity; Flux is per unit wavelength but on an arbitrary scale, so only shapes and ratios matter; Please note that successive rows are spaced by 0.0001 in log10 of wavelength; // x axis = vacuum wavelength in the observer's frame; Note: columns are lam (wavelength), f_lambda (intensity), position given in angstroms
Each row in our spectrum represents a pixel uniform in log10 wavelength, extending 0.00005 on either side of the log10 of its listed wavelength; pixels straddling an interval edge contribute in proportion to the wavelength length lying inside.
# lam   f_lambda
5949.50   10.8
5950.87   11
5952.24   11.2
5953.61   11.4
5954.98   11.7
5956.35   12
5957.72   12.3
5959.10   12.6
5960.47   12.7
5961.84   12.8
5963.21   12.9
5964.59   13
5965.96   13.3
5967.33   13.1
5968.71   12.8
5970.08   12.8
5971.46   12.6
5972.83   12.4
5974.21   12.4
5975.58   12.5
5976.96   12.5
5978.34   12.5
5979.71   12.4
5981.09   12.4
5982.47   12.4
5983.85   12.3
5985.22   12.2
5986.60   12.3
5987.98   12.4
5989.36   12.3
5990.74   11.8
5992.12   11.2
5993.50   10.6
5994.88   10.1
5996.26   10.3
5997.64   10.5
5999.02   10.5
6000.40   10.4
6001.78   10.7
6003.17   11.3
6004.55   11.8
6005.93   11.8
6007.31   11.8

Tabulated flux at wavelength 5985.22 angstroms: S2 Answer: 12.2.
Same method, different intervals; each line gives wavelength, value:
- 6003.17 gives 11.3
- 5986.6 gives 12.3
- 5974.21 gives 12.4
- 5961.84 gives 12.8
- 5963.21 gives 12.9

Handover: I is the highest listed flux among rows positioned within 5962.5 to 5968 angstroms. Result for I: 13.3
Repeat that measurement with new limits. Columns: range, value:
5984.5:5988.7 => 12.4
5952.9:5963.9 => 12.9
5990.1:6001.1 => 11.8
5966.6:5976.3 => 13.1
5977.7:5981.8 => 12.5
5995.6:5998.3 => 10.5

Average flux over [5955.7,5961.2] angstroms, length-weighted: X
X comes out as 12.4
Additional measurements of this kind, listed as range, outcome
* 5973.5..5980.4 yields 12.5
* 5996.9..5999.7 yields 10.5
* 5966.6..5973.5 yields 12.7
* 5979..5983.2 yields 12.4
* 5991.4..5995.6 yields 10.6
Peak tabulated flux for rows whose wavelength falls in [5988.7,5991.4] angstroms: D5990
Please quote 12.3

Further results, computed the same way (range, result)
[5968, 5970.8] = 12.8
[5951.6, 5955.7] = 11.7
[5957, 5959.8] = 12.6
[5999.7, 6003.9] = 11.3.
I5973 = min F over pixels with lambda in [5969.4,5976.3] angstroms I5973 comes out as 12.4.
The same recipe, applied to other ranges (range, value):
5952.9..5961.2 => 11.4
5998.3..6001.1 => 10.4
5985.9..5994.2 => 10.6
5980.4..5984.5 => 12.3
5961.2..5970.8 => 12.8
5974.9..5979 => 12.5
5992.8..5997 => 10.1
